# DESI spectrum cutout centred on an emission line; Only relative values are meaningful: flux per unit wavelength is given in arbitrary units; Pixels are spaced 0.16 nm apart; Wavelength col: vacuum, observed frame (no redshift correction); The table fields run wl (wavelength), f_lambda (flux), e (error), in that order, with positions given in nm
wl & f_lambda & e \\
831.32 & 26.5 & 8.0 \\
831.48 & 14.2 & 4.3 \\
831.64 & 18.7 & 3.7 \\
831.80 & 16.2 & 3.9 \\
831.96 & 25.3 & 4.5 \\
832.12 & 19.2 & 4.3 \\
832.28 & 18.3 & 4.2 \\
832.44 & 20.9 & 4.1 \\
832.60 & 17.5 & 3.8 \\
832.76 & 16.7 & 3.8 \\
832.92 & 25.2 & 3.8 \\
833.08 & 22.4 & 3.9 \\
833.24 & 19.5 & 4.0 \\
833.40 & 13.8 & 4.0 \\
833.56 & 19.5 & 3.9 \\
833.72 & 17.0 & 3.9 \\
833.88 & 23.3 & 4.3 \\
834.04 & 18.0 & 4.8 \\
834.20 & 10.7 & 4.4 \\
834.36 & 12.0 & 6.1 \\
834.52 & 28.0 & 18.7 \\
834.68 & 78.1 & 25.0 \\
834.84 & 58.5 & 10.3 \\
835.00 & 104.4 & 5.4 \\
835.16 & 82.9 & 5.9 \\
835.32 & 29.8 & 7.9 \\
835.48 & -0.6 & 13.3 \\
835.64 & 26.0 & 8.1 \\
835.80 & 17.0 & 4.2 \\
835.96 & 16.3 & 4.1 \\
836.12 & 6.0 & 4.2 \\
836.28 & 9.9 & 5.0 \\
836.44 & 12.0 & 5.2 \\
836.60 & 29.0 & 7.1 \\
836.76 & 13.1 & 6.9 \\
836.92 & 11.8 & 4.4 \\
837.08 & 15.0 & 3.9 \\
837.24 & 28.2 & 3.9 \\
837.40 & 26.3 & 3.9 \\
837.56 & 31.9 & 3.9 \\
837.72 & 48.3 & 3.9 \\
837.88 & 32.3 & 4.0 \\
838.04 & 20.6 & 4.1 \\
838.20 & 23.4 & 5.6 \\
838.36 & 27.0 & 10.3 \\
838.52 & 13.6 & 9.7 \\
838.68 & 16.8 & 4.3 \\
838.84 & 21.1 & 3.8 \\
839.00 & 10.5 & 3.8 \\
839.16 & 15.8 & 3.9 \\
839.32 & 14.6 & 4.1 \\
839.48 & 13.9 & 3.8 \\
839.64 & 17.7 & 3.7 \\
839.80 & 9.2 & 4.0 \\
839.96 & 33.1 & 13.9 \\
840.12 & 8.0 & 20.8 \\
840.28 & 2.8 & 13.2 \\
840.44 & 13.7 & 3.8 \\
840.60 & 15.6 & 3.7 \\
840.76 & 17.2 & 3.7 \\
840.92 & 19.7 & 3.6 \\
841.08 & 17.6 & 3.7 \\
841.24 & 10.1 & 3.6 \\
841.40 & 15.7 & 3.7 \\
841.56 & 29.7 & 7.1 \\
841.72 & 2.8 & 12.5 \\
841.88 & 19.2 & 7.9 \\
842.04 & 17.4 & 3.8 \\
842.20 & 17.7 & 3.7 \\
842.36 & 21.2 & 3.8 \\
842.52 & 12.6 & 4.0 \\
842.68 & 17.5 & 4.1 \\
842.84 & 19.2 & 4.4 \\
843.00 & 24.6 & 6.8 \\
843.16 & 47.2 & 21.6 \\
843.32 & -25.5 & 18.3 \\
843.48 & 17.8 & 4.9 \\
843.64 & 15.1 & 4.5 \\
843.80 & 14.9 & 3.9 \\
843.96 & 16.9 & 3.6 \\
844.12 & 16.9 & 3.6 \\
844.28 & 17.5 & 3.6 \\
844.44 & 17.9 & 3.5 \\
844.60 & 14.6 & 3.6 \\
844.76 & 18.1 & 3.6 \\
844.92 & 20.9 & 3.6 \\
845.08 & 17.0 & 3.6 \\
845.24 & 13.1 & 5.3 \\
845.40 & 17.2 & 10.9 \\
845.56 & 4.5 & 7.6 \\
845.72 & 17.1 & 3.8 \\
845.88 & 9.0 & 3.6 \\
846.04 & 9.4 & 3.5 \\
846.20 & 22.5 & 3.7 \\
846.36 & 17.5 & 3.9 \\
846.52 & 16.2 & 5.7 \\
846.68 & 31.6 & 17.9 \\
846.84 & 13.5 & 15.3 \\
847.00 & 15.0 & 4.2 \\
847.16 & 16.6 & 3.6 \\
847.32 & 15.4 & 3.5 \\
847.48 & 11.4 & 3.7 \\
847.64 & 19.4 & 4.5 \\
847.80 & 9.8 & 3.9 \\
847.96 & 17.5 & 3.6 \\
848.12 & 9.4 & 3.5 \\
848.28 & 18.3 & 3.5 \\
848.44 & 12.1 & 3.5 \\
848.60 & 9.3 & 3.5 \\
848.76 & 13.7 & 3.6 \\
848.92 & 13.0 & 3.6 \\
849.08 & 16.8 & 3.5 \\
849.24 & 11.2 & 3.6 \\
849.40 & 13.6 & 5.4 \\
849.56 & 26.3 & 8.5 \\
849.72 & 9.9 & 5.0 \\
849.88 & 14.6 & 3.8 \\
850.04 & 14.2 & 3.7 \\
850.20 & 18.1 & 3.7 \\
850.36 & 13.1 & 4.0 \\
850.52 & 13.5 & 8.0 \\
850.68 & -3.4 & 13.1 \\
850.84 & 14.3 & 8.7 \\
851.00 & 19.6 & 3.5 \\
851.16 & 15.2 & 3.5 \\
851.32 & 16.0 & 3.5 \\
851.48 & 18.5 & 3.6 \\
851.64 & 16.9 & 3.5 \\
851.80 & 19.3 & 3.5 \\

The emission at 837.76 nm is [N II]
